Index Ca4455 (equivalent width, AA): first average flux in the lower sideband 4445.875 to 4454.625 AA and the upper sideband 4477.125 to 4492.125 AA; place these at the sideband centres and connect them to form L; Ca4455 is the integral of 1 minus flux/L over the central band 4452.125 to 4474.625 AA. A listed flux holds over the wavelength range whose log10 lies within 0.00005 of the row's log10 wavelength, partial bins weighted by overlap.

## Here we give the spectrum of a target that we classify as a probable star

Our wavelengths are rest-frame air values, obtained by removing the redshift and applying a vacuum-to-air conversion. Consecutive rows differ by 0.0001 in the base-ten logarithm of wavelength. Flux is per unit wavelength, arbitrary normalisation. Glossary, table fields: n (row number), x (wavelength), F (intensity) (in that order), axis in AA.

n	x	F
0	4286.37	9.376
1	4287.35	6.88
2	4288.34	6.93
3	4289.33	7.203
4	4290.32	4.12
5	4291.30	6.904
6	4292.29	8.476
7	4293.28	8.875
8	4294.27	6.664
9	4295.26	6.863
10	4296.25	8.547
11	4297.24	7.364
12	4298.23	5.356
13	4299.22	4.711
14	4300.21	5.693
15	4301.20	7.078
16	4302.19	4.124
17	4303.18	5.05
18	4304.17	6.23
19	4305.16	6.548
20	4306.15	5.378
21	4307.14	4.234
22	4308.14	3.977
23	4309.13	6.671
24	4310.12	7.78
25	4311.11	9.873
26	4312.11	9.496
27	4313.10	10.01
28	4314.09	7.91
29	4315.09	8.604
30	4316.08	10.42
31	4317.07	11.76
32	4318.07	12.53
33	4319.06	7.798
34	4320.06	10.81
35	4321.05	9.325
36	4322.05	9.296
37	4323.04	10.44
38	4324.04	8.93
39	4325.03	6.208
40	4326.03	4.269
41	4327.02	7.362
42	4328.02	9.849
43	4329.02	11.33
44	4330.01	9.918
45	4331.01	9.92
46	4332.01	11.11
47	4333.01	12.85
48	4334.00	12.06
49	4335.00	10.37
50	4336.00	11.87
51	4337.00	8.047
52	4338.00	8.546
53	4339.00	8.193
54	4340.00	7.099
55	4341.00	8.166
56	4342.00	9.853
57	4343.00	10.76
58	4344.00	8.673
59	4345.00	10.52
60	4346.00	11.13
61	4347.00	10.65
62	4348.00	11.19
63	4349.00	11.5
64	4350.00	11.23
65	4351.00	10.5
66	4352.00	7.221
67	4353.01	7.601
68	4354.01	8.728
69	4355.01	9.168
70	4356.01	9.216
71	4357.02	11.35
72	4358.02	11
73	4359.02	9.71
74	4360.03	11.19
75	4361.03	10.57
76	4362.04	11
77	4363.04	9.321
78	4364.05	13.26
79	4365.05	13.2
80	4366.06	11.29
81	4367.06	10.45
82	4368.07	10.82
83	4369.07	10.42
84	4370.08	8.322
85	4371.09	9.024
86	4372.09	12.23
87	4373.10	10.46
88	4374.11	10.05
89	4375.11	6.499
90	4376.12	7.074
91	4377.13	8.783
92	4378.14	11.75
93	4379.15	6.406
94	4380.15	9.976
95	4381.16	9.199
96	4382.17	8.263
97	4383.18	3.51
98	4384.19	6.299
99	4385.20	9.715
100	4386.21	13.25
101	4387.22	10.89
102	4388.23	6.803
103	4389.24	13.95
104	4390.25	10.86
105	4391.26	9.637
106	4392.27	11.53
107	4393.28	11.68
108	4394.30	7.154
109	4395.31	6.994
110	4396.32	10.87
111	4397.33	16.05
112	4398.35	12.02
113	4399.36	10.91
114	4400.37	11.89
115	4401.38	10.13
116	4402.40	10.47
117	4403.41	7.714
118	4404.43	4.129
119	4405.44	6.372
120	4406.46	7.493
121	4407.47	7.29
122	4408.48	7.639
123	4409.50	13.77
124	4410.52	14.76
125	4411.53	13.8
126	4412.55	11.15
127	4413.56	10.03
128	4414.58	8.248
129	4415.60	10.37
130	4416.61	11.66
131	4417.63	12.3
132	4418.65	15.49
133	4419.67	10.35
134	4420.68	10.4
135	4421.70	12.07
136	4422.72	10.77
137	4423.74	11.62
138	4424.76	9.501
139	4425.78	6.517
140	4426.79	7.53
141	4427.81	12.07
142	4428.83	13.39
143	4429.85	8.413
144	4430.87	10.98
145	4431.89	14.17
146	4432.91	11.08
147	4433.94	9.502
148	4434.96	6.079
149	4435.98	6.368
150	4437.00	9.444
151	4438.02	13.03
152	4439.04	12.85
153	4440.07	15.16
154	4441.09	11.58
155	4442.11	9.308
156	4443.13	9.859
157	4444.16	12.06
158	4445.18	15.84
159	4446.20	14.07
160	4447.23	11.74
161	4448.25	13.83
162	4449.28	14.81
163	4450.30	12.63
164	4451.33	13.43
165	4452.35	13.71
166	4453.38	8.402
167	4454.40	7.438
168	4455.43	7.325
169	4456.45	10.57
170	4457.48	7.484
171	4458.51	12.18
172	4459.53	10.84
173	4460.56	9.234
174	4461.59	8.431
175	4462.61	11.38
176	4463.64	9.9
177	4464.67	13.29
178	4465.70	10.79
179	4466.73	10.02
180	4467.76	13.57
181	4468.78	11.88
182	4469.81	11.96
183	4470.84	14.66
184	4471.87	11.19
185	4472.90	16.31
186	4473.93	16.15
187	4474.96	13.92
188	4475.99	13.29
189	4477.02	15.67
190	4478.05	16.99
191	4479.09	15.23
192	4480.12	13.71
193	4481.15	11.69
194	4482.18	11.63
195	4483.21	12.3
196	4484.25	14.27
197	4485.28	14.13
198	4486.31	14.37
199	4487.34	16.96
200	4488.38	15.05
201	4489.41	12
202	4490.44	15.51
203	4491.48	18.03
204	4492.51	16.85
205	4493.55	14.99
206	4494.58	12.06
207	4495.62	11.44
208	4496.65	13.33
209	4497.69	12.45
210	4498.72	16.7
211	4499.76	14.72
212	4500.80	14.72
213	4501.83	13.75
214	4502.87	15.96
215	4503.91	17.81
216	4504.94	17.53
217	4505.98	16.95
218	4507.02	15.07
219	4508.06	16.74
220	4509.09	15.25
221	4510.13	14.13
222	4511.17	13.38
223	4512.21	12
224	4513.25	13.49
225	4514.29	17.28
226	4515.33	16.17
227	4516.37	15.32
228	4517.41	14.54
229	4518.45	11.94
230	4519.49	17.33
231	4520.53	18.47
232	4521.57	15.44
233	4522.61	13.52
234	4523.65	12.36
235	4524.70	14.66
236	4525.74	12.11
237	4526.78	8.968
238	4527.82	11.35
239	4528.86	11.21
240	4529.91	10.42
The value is 3.4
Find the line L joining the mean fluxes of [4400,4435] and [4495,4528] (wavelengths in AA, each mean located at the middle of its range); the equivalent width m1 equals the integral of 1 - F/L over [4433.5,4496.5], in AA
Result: 0.2 AA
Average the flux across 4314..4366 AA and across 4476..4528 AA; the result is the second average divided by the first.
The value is 1.47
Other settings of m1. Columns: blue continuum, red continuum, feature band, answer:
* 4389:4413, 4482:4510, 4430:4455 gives 1.63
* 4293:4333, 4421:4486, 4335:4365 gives -3.20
